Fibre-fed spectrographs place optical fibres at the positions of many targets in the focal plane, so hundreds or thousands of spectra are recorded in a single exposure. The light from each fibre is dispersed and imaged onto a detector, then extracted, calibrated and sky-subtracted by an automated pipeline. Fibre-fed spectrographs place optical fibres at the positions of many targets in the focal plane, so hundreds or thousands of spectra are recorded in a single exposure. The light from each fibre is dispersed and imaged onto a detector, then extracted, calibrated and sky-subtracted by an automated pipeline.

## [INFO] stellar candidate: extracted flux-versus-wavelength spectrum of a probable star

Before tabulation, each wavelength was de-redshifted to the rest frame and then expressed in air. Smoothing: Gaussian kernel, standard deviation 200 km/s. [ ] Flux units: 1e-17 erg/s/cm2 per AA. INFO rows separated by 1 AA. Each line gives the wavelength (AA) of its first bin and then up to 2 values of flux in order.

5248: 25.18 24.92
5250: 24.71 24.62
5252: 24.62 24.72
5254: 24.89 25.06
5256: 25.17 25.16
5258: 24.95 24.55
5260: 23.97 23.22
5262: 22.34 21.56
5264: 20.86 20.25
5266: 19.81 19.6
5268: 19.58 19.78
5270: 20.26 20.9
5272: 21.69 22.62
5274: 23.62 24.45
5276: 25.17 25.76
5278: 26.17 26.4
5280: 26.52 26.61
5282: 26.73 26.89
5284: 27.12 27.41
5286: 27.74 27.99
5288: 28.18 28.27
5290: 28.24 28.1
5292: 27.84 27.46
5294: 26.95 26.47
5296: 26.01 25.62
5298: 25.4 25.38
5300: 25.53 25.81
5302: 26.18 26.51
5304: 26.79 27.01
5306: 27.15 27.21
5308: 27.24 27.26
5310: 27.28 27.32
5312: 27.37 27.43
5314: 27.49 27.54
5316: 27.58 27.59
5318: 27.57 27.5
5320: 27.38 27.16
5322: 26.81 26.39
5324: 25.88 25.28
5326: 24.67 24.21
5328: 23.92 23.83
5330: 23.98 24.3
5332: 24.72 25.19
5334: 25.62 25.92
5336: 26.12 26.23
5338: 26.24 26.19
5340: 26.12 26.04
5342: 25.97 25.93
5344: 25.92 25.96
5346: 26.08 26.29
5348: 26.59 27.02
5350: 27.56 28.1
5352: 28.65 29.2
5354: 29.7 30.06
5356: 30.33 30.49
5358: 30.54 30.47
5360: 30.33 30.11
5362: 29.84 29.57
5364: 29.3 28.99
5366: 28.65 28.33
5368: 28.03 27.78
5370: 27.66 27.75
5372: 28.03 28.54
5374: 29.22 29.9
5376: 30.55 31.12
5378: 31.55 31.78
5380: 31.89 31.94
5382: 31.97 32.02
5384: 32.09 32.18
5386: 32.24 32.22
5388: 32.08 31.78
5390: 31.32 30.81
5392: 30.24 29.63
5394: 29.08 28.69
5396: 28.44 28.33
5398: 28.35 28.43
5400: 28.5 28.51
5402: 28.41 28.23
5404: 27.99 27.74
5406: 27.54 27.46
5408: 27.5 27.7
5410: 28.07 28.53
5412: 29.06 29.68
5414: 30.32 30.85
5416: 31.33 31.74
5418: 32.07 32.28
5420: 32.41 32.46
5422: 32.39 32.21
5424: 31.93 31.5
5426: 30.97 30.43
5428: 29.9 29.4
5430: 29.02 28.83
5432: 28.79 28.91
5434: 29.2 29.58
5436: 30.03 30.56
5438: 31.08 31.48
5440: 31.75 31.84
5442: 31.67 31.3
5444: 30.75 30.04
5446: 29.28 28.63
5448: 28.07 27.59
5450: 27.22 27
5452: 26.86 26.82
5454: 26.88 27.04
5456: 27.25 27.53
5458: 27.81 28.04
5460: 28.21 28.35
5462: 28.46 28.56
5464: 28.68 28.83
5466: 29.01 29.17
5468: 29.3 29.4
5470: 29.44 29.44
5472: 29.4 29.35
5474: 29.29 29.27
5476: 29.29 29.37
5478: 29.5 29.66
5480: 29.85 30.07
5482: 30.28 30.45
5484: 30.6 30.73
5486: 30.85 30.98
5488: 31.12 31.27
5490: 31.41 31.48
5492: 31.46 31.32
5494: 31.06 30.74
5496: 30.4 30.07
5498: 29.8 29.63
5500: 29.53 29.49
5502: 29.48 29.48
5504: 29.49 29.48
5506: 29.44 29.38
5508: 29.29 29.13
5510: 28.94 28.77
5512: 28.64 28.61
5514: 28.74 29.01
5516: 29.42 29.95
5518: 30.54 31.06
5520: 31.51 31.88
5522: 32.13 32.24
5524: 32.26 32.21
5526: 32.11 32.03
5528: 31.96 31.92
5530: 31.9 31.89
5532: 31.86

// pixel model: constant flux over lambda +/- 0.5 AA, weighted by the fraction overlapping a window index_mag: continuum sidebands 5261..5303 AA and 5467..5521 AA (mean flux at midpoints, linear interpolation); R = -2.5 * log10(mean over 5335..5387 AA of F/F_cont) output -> -0.08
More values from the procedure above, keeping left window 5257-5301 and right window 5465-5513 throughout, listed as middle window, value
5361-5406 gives -0.09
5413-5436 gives -0.09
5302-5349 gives -0.02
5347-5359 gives -0.09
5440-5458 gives 0.01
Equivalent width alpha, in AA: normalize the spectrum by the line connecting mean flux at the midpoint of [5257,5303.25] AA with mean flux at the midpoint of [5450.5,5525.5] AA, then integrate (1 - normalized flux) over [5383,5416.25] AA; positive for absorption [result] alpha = -2.35 AA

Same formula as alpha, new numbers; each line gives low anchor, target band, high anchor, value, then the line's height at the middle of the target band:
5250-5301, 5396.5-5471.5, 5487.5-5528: -1.98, 28.6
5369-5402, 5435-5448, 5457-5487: -0.41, 29.6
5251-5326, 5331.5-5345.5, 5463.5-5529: 0.40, 26.6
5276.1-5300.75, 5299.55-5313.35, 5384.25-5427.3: 0.23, 27.3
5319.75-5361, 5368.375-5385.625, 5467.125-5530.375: -1.71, 27.6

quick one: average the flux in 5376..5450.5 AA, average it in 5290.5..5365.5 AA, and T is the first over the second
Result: 1.12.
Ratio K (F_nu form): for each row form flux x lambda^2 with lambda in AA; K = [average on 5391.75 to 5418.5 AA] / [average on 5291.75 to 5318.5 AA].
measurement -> 1.12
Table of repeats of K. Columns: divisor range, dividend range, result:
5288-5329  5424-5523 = 1.18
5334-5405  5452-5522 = 1.06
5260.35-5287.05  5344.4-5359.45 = 1.24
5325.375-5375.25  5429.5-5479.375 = 1.10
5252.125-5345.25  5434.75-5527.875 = 1.25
